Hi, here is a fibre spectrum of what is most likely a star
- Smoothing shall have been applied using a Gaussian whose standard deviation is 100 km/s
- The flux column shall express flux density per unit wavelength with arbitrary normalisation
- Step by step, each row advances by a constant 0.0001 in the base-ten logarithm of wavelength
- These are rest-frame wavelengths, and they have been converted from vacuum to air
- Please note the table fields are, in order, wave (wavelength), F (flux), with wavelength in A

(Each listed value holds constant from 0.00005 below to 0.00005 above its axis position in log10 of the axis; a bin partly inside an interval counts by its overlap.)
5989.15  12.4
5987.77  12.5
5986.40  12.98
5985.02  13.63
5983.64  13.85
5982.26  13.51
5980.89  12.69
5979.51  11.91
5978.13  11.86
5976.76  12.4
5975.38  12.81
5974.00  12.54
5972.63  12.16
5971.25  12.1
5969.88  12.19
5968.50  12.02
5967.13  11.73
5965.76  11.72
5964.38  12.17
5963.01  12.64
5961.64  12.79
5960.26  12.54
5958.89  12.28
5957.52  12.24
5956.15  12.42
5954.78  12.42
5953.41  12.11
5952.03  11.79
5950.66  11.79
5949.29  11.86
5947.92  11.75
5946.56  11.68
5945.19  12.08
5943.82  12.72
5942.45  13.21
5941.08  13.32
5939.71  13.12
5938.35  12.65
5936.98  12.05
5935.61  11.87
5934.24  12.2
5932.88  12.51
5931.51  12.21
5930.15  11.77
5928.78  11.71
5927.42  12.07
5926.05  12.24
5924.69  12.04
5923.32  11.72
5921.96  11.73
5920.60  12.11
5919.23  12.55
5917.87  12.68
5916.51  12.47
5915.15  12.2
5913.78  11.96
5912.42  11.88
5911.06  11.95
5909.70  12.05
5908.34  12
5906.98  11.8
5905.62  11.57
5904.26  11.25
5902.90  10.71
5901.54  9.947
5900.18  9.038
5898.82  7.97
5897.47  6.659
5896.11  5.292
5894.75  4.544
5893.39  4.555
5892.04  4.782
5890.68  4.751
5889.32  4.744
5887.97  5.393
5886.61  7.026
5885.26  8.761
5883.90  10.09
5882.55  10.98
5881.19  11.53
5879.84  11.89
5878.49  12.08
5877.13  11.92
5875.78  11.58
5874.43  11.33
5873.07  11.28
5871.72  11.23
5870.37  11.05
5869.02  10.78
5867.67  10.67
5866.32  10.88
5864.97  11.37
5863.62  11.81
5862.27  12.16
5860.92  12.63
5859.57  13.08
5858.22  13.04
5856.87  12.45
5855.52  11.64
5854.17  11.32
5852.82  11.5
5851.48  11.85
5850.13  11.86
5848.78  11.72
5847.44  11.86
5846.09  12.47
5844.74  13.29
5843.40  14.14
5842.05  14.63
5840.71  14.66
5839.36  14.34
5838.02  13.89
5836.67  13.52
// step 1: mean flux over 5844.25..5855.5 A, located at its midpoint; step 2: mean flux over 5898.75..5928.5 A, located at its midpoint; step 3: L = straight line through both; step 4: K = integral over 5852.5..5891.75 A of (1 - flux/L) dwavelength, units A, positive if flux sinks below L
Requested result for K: 4.1 A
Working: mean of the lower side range 11.9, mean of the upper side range 11.6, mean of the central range 10.6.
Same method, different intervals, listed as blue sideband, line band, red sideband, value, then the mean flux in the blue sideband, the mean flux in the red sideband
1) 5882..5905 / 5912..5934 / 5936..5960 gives -4.5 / 7.43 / 12.3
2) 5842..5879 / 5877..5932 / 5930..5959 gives 9.2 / 11.9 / 12.3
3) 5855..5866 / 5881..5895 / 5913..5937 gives 6.0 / 12.2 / 12.1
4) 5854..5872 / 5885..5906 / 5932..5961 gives 8.3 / 11.7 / 12.3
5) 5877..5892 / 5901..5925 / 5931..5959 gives -3.3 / 8.72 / 12.3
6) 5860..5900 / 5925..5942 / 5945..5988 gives -1.7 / 9.32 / 12.4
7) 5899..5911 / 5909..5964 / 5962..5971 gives -3.3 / 11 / 12.1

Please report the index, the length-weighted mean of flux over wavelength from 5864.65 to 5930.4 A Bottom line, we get 10.2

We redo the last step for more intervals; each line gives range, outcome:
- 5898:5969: 11.9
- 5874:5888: 10.4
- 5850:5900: 9.87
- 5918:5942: 12.2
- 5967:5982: 12.3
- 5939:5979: 12.3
